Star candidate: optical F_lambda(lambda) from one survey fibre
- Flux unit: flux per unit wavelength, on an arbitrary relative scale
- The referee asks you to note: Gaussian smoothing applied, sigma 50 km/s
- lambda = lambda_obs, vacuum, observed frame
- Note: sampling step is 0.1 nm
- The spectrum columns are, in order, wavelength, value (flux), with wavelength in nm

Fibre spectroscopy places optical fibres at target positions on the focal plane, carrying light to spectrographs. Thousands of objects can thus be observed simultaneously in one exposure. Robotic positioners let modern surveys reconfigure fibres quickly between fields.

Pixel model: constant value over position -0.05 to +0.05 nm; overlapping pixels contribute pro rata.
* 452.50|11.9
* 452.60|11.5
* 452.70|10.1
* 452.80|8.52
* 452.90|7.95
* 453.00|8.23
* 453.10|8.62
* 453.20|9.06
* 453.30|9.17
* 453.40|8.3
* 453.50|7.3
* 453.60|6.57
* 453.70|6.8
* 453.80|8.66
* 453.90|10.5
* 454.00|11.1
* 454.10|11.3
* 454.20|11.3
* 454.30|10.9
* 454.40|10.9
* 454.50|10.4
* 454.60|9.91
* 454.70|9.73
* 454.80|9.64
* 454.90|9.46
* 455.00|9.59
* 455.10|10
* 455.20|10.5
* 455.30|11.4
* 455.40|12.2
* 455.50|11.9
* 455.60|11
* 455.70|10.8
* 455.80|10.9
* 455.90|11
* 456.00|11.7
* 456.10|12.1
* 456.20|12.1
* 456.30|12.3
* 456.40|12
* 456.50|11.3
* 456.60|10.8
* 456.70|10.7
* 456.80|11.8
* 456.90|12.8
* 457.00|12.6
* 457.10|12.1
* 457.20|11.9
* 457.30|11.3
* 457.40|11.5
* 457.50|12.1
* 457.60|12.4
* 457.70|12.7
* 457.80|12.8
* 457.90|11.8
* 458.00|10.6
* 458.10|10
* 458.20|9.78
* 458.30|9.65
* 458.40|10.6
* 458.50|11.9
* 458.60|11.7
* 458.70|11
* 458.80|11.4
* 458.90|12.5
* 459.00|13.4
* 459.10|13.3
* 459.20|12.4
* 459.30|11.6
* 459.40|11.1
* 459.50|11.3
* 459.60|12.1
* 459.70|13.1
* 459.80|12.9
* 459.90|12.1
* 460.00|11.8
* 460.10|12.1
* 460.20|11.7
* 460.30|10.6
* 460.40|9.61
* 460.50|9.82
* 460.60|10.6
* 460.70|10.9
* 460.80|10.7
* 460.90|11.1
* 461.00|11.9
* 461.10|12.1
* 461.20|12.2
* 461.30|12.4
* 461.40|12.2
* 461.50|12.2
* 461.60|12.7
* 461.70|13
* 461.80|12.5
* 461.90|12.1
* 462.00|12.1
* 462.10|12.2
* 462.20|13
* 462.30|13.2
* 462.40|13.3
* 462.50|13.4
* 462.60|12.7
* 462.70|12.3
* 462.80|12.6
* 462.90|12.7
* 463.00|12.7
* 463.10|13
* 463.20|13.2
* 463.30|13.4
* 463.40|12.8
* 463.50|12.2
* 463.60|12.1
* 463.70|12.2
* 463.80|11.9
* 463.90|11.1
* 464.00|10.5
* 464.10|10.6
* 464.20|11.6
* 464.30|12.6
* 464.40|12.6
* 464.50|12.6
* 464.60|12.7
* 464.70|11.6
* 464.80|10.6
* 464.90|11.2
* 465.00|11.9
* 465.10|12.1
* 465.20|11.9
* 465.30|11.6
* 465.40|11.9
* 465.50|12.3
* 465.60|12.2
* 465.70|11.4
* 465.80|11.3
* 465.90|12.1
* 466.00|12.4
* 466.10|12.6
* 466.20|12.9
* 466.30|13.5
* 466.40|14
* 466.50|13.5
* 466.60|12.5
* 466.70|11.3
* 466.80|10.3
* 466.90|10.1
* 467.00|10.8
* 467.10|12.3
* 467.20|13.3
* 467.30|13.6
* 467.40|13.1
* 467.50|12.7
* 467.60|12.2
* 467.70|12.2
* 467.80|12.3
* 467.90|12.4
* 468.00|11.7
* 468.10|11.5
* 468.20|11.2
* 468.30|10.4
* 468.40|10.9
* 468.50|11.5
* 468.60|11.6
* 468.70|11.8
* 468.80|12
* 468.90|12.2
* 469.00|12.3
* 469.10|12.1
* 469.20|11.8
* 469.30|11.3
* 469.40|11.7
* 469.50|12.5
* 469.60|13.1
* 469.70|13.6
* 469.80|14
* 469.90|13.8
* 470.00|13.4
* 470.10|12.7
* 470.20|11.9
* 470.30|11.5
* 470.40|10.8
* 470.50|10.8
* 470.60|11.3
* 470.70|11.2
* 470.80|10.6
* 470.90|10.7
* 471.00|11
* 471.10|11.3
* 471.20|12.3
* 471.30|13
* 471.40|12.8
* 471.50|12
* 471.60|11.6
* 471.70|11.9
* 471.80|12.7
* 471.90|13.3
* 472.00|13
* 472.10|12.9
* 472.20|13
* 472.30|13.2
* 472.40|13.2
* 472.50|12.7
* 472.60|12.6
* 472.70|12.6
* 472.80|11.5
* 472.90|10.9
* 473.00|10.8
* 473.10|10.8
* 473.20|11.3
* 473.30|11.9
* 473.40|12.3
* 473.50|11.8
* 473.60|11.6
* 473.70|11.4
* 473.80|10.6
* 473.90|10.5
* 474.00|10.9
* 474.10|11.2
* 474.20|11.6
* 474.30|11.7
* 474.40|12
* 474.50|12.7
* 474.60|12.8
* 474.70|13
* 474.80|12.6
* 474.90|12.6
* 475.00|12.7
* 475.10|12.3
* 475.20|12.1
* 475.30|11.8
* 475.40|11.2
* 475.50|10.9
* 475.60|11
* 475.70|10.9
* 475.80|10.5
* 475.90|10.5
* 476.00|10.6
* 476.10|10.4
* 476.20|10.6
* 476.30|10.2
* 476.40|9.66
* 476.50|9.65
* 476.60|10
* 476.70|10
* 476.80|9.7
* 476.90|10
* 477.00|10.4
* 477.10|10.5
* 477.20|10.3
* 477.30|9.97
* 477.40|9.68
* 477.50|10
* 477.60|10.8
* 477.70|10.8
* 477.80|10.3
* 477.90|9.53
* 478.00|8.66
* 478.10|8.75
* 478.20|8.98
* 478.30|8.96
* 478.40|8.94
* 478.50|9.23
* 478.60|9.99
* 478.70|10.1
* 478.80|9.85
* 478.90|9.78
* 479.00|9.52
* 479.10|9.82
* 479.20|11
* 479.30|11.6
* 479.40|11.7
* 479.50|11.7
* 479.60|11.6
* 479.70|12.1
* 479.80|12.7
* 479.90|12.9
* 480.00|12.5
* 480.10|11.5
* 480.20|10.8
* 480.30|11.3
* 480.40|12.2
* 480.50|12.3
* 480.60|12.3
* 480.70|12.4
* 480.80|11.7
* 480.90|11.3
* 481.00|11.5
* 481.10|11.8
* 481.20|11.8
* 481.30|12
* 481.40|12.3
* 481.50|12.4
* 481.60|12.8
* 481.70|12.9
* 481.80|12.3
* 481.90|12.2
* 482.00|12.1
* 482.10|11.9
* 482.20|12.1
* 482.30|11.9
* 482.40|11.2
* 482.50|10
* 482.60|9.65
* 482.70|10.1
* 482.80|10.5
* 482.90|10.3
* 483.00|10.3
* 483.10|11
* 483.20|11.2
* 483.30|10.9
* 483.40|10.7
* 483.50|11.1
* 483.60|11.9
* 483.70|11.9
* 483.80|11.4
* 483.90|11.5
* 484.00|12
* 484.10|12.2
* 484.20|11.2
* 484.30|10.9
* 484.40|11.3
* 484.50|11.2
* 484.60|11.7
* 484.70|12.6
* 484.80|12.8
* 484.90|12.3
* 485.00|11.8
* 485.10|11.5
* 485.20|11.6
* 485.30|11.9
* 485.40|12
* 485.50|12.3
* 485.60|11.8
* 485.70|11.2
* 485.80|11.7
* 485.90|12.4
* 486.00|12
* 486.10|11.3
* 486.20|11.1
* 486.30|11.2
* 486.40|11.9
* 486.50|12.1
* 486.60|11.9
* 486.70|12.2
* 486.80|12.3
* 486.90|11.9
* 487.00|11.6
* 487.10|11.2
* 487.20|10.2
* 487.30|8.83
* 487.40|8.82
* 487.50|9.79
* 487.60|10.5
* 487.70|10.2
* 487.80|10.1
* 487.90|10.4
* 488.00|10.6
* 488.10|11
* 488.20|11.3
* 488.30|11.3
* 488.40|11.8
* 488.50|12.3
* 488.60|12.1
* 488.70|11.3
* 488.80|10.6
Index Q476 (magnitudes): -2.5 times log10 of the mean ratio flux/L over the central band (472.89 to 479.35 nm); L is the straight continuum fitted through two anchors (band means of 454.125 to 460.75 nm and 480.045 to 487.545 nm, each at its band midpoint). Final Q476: 0.07 mag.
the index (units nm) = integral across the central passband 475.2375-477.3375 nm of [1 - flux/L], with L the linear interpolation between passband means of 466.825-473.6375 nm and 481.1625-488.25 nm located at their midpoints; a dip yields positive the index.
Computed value 0.24 nm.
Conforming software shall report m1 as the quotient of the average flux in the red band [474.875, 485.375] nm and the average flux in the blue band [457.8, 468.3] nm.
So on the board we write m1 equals 0.93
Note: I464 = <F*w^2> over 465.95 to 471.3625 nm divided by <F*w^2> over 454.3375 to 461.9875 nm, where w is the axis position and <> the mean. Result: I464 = 1.1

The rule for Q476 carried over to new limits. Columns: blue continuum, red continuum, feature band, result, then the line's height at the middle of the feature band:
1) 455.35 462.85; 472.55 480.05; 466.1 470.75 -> -0.074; 11.3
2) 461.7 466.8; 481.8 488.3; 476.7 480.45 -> 0.110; 11.6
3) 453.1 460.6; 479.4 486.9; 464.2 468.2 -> -0.081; 11.3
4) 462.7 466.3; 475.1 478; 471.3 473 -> -0.131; 11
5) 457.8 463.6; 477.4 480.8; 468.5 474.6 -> -0.070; 11.2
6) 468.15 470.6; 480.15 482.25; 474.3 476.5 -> 0.054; 12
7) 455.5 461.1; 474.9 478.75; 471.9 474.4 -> -0.126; 10.6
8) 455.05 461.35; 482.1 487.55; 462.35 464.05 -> -0.086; 11.5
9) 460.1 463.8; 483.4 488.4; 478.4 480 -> 0.068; 11.6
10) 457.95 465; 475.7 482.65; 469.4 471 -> -0.062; 11.4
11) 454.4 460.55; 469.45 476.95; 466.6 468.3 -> -0.029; 11.6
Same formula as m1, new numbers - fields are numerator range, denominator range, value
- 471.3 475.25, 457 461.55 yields 1.04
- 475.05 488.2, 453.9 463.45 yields 0.95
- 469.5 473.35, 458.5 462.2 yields 1.02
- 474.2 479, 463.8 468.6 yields 0.89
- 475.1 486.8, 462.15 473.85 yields 0.92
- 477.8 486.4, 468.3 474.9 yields 0.94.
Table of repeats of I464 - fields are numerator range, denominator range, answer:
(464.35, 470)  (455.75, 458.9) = 1.10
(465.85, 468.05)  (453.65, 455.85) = 1.25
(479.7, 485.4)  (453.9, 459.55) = 1.15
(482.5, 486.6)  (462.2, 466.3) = 1.02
